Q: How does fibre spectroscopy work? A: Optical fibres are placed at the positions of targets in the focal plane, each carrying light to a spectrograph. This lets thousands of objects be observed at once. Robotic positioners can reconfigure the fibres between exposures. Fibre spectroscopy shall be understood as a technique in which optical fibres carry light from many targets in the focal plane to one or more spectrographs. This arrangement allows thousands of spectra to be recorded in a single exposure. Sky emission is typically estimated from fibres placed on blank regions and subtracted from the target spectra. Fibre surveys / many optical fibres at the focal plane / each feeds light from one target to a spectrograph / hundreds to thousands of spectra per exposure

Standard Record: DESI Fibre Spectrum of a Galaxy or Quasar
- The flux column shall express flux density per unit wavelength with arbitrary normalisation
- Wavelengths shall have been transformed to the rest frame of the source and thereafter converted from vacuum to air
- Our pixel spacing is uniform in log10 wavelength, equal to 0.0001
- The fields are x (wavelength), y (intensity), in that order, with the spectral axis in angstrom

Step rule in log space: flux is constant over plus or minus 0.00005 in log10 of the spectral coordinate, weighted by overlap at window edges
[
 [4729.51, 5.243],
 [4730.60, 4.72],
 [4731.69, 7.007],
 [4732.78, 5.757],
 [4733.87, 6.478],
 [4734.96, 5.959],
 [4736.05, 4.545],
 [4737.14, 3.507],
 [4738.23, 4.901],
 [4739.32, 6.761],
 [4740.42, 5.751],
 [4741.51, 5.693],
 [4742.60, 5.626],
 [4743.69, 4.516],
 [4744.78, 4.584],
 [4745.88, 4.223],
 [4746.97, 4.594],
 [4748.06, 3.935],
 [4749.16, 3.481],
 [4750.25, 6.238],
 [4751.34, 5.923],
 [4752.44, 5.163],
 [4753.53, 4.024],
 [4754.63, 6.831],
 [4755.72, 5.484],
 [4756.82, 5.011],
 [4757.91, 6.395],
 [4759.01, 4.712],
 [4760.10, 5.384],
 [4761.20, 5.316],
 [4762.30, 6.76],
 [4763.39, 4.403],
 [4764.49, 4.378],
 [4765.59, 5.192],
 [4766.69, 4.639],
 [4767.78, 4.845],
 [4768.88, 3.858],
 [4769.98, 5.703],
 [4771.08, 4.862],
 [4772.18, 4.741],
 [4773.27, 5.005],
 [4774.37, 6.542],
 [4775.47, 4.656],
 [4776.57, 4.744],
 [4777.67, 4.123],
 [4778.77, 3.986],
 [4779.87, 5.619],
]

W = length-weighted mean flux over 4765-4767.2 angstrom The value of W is 4.9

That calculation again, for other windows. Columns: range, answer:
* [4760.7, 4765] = 5.22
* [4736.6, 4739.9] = 5.05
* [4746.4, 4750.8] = 4.57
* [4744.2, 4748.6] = 4.34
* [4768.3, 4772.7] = 4.78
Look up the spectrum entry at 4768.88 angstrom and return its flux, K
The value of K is 3.858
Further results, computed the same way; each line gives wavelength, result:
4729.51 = 5.243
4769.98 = 5.703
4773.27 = 5.005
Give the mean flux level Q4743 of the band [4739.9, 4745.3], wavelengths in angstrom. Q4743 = 5.24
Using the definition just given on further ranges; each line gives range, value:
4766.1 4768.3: 4.76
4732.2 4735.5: 6.07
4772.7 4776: 5.41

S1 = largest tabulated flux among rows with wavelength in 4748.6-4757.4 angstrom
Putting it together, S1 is 6.831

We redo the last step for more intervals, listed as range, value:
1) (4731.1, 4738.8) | 7.007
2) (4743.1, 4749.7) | 4.594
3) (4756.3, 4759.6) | 6.395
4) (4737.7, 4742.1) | 6.761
